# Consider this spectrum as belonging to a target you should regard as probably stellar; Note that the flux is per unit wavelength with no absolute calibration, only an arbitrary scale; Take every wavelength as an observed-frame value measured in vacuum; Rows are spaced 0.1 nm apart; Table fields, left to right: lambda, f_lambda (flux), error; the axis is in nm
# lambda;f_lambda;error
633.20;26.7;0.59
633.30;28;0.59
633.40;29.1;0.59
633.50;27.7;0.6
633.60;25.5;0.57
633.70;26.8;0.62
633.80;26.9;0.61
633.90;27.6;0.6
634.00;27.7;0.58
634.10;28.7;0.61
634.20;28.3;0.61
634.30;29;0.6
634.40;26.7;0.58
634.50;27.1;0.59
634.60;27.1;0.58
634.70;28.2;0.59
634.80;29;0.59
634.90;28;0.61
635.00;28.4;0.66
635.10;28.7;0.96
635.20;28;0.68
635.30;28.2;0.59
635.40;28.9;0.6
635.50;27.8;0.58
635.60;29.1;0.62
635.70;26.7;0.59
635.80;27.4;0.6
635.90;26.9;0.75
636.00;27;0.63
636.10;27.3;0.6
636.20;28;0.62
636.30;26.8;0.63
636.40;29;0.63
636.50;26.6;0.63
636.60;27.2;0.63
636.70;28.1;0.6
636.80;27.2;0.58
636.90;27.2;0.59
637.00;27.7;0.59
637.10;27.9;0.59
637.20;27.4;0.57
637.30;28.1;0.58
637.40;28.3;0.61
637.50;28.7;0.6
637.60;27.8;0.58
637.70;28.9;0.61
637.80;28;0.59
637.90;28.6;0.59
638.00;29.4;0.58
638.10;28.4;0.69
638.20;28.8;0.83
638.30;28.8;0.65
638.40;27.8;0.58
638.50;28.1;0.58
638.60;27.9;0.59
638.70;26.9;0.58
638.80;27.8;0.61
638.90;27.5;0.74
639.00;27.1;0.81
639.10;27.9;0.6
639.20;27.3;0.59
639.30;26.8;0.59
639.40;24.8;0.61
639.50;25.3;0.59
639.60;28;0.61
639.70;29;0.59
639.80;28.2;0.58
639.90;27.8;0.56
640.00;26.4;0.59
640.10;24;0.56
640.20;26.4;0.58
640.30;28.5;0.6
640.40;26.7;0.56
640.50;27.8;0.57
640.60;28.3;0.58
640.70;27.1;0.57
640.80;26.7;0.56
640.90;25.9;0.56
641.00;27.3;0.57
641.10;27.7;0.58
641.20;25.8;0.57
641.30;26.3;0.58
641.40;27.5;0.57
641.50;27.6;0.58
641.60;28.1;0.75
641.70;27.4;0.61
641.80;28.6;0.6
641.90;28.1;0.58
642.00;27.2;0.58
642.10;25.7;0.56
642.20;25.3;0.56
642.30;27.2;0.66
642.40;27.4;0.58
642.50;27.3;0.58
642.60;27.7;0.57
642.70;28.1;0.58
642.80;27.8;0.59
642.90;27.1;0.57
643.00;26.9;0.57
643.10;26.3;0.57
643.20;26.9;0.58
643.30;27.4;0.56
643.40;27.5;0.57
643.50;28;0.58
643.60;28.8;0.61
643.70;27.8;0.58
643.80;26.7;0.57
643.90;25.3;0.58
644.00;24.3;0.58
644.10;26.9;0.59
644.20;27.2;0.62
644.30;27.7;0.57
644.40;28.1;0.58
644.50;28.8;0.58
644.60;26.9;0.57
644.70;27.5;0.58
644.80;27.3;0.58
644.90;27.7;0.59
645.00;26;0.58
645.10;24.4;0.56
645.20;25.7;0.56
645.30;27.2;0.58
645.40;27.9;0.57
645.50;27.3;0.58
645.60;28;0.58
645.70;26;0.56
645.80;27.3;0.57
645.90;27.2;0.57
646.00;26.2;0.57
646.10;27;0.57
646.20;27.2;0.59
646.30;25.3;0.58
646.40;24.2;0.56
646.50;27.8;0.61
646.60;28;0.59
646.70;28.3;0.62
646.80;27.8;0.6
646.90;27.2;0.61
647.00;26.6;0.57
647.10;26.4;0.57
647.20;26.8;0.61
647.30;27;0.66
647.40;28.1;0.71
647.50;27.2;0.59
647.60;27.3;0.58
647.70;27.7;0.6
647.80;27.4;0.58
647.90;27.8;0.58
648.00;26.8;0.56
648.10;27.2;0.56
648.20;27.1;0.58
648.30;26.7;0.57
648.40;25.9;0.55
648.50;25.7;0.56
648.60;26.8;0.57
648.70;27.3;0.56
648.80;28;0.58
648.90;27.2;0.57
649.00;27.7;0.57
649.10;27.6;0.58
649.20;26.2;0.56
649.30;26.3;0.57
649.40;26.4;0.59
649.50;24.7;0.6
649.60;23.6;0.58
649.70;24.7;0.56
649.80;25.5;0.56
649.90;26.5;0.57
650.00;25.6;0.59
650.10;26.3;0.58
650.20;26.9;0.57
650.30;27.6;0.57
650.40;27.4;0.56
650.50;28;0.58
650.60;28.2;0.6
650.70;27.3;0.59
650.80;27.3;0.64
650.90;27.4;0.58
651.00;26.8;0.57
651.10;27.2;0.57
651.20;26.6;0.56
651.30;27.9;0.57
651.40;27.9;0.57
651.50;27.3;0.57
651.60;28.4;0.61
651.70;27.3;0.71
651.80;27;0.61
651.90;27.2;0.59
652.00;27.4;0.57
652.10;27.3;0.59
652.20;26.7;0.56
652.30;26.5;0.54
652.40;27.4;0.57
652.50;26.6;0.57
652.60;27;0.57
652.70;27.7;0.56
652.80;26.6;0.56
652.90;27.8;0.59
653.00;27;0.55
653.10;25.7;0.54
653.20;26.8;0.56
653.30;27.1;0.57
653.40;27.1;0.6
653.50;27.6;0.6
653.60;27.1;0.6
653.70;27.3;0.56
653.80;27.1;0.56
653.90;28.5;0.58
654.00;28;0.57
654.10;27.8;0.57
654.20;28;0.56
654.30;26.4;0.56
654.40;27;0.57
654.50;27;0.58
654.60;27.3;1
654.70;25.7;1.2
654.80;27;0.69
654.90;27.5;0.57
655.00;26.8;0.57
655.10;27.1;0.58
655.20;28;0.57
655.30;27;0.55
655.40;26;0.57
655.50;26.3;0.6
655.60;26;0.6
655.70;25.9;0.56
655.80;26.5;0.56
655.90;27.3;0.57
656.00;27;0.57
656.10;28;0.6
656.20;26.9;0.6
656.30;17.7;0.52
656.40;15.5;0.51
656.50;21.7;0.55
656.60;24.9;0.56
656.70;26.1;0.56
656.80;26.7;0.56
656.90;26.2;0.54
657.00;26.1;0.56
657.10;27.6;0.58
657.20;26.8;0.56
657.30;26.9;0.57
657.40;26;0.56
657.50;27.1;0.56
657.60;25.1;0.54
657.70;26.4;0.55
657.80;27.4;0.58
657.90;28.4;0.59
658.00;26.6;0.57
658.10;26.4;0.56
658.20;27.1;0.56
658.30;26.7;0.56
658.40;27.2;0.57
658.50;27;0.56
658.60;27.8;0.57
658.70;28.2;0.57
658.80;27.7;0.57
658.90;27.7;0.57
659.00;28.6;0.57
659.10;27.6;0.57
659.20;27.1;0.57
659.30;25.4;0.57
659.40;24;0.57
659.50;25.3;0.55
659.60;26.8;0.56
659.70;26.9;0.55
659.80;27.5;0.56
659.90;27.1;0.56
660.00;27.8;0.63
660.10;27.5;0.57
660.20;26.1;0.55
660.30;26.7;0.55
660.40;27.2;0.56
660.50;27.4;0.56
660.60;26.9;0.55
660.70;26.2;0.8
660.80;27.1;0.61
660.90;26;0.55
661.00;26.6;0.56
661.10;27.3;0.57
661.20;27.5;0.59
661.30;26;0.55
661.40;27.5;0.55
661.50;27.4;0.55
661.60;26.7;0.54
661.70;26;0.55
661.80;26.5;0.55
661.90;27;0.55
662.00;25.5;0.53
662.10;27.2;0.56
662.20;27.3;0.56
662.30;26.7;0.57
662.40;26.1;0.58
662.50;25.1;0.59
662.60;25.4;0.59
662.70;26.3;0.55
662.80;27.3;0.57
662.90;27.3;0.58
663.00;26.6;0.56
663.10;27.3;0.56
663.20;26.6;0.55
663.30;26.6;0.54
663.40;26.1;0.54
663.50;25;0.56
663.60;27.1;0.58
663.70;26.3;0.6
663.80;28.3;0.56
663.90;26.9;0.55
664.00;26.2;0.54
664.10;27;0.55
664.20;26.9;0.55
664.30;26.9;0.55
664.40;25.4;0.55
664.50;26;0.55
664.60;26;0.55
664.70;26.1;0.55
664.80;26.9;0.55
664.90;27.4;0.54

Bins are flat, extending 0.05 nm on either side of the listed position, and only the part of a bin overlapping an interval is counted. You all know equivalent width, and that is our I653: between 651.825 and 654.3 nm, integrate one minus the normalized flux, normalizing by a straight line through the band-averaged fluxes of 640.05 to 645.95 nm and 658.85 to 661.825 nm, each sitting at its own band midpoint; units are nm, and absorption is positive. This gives -0.03 nm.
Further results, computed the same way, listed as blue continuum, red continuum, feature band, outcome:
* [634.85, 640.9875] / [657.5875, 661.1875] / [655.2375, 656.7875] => 0.122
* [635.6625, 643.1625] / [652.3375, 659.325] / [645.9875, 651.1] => 0.027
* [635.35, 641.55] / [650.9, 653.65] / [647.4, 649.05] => 0.007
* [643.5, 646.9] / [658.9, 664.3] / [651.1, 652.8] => -0.024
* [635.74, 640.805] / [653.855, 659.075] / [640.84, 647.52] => 0.037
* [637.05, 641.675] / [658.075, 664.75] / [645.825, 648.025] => 0.014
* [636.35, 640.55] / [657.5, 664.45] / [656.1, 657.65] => 0.119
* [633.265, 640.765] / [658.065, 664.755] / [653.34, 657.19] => 0.101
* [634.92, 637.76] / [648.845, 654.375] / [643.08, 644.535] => 0.013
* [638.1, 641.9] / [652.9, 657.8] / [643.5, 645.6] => 0.000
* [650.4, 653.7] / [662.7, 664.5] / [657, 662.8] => 0.011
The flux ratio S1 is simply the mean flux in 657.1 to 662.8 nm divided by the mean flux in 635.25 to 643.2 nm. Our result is 0.98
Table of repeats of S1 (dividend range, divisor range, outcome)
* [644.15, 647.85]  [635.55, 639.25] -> 0.97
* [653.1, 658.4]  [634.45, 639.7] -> 0.95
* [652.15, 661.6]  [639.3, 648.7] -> 0.99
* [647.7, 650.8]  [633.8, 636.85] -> 0.96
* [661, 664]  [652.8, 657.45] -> 1.01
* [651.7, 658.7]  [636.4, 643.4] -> 0.97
